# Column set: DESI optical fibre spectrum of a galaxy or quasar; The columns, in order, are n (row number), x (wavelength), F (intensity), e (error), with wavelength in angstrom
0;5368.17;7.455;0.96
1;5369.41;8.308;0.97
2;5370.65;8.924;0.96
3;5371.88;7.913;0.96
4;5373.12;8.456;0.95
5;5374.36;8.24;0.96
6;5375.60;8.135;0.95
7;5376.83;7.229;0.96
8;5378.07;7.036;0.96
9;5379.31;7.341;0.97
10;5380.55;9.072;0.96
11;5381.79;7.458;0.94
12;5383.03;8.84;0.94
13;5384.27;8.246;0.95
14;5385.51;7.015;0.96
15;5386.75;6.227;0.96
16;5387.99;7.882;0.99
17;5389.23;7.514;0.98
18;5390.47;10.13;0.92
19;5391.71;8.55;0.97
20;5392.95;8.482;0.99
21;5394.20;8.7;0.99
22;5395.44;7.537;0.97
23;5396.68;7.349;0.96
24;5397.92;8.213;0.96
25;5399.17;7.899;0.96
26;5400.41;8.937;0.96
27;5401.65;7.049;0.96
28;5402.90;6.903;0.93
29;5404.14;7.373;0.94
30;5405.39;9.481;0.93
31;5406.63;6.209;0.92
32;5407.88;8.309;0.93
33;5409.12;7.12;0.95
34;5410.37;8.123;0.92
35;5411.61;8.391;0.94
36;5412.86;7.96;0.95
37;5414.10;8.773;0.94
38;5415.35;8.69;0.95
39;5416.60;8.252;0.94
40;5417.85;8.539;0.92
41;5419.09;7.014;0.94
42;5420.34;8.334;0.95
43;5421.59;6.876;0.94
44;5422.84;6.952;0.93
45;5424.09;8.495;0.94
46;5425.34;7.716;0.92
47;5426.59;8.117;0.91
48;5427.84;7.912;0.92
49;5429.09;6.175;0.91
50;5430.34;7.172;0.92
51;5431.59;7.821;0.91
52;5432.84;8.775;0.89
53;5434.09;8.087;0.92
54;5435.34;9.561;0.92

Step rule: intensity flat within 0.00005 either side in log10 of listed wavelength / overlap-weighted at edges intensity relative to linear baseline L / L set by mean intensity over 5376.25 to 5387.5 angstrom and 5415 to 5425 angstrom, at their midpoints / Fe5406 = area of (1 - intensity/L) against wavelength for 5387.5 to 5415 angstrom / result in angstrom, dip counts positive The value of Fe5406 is -1.1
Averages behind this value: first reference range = 7.61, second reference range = 7.86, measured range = 8.05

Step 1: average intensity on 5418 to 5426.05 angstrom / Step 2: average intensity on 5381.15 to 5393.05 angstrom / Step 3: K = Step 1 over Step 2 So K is 0.95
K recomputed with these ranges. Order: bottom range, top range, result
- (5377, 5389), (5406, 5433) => 1.02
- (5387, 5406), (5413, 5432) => 0.96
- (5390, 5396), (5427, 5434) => 0.88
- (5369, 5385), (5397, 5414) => 0.97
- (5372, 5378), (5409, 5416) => 1.04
